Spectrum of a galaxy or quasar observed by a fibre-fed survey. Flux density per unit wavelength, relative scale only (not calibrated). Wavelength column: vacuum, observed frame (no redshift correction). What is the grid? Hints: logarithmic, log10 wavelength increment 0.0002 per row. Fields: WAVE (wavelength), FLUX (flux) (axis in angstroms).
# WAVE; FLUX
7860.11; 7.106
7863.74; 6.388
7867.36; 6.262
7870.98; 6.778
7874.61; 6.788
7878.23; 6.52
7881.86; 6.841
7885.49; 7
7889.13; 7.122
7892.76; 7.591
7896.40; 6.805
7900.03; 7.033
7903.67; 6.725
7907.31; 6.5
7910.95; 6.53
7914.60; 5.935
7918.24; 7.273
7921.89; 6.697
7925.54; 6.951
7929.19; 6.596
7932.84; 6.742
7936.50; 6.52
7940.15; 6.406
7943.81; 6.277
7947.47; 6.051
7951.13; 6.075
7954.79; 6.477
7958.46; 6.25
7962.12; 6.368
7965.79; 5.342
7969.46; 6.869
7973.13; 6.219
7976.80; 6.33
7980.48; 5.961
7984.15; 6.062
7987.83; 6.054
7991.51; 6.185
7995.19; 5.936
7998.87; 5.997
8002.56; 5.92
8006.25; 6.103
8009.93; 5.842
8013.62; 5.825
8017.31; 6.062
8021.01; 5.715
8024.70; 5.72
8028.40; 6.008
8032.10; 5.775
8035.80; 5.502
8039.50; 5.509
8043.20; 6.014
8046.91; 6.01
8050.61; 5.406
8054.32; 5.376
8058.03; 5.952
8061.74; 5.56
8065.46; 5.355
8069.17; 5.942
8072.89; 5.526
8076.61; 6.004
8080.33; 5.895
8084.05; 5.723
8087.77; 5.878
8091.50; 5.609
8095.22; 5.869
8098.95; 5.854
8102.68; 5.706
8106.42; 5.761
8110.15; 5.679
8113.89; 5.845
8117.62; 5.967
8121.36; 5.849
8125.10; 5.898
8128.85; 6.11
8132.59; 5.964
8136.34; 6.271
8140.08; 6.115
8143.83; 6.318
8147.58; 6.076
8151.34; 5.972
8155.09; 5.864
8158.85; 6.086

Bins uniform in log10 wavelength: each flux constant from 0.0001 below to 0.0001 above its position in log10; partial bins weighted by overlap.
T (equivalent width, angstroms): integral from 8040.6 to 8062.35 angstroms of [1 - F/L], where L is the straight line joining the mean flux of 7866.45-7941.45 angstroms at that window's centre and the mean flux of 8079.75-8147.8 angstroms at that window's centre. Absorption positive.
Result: 1.6 angstroms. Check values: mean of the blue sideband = 6.75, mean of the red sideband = 5.91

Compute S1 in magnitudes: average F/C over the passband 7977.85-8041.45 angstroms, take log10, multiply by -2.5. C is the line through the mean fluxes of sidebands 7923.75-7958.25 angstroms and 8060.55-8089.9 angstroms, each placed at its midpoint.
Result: 0.034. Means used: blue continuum 6.44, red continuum 5.74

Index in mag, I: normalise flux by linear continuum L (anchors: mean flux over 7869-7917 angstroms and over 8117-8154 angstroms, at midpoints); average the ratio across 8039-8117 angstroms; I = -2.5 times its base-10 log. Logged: 0.09 mag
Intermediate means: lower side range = 6.79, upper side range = 6.05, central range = 5.74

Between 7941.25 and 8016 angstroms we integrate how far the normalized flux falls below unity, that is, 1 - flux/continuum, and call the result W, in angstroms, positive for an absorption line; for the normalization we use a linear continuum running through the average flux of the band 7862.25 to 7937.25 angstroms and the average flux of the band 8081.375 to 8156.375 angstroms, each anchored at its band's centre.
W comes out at 3.94 angstroms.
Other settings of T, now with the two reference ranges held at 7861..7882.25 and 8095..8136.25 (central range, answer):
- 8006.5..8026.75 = 1.0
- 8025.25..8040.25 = 1.0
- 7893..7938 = -1.8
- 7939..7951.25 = 0.3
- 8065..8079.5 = 0.6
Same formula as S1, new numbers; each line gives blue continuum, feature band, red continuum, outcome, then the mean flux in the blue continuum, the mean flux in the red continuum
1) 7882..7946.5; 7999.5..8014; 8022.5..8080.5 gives 0.020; 6.74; 5.72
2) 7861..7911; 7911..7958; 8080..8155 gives 0.019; 6.79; 5.92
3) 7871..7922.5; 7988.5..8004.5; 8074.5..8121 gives 0.054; 6.81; 5.82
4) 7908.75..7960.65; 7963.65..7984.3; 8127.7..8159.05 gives 0.046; 6.48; 6.09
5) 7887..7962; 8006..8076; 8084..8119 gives 0.061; 6.62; 5.79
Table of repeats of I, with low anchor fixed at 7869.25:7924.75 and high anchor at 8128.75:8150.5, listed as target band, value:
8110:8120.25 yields 0.06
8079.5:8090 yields 0.08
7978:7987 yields 0.09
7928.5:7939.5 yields 0.02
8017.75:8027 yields 0.12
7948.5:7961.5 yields 0.06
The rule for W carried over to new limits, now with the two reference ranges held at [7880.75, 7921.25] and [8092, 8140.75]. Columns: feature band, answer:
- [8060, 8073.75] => 1.2 angstroms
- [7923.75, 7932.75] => -0.1 angstroms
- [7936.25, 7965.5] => 1.7 angstroms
